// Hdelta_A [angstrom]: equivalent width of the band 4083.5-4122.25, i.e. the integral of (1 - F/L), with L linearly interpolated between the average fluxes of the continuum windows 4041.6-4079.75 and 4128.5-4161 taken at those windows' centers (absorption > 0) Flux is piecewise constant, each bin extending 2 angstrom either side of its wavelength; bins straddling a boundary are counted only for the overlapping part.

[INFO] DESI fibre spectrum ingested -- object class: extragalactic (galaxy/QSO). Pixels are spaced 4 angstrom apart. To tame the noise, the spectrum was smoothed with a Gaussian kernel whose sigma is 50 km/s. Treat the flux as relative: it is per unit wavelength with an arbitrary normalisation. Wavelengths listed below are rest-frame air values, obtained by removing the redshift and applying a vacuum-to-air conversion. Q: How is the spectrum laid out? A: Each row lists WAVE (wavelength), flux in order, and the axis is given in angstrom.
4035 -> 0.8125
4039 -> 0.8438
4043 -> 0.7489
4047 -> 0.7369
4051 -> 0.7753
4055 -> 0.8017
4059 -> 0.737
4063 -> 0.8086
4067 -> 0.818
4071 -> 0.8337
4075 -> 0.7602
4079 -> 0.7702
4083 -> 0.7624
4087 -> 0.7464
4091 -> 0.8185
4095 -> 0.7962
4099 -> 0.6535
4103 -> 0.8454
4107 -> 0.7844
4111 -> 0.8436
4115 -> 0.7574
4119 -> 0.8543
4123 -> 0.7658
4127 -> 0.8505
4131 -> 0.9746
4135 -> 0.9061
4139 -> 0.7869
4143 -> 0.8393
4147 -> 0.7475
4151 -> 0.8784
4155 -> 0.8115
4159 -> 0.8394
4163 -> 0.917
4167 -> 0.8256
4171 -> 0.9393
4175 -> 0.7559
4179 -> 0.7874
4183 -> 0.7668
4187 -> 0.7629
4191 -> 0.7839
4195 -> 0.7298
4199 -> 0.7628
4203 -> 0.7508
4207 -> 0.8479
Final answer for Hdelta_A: 1.29 angstrom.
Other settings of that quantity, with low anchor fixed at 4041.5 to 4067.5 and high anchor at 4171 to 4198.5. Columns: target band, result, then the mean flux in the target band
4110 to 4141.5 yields -2.7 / 0.842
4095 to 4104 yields 0.3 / 0.749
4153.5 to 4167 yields -1.3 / 0.853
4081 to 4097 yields -0.1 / 0.781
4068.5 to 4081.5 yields -0.2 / 0.788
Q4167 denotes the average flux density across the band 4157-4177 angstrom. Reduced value 0.855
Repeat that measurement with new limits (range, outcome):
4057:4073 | 0.799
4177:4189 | 0.772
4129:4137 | 0.94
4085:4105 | 0.772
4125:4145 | 0.871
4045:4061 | 0.763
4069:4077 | 0.797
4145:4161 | 0.819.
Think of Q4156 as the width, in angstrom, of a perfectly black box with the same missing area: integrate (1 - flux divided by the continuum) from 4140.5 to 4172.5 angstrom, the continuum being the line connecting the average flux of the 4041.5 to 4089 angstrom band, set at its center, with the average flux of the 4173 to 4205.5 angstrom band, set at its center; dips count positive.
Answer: -3.4 angstrom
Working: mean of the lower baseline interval 0.775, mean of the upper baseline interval 0.764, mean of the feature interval 0.847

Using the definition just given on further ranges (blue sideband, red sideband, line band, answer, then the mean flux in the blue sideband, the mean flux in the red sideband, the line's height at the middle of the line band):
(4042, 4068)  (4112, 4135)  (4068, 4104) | 1.4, 0.775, 0.846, 0.807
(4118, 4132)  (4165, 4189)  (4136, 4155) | 0.4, 0.854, 0.806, 0.835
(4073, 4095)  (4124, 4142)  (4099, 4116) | 0.6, 0.774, 0.871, 0.82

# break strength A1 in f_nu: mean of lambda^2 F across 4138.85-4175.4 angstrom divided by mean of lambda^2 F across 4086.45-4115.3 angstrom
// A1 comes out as 1.1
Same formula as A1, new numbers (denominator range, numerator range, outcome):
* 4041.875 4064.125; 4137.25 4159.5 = 1.11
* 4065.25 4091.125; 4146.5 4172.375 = 1.13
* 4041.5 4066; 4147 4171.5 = 1.17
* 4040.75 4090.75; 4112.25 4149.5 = 1.11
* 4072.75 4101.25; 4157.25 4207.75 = 1.11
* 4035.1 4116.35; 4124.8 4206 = 1.09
